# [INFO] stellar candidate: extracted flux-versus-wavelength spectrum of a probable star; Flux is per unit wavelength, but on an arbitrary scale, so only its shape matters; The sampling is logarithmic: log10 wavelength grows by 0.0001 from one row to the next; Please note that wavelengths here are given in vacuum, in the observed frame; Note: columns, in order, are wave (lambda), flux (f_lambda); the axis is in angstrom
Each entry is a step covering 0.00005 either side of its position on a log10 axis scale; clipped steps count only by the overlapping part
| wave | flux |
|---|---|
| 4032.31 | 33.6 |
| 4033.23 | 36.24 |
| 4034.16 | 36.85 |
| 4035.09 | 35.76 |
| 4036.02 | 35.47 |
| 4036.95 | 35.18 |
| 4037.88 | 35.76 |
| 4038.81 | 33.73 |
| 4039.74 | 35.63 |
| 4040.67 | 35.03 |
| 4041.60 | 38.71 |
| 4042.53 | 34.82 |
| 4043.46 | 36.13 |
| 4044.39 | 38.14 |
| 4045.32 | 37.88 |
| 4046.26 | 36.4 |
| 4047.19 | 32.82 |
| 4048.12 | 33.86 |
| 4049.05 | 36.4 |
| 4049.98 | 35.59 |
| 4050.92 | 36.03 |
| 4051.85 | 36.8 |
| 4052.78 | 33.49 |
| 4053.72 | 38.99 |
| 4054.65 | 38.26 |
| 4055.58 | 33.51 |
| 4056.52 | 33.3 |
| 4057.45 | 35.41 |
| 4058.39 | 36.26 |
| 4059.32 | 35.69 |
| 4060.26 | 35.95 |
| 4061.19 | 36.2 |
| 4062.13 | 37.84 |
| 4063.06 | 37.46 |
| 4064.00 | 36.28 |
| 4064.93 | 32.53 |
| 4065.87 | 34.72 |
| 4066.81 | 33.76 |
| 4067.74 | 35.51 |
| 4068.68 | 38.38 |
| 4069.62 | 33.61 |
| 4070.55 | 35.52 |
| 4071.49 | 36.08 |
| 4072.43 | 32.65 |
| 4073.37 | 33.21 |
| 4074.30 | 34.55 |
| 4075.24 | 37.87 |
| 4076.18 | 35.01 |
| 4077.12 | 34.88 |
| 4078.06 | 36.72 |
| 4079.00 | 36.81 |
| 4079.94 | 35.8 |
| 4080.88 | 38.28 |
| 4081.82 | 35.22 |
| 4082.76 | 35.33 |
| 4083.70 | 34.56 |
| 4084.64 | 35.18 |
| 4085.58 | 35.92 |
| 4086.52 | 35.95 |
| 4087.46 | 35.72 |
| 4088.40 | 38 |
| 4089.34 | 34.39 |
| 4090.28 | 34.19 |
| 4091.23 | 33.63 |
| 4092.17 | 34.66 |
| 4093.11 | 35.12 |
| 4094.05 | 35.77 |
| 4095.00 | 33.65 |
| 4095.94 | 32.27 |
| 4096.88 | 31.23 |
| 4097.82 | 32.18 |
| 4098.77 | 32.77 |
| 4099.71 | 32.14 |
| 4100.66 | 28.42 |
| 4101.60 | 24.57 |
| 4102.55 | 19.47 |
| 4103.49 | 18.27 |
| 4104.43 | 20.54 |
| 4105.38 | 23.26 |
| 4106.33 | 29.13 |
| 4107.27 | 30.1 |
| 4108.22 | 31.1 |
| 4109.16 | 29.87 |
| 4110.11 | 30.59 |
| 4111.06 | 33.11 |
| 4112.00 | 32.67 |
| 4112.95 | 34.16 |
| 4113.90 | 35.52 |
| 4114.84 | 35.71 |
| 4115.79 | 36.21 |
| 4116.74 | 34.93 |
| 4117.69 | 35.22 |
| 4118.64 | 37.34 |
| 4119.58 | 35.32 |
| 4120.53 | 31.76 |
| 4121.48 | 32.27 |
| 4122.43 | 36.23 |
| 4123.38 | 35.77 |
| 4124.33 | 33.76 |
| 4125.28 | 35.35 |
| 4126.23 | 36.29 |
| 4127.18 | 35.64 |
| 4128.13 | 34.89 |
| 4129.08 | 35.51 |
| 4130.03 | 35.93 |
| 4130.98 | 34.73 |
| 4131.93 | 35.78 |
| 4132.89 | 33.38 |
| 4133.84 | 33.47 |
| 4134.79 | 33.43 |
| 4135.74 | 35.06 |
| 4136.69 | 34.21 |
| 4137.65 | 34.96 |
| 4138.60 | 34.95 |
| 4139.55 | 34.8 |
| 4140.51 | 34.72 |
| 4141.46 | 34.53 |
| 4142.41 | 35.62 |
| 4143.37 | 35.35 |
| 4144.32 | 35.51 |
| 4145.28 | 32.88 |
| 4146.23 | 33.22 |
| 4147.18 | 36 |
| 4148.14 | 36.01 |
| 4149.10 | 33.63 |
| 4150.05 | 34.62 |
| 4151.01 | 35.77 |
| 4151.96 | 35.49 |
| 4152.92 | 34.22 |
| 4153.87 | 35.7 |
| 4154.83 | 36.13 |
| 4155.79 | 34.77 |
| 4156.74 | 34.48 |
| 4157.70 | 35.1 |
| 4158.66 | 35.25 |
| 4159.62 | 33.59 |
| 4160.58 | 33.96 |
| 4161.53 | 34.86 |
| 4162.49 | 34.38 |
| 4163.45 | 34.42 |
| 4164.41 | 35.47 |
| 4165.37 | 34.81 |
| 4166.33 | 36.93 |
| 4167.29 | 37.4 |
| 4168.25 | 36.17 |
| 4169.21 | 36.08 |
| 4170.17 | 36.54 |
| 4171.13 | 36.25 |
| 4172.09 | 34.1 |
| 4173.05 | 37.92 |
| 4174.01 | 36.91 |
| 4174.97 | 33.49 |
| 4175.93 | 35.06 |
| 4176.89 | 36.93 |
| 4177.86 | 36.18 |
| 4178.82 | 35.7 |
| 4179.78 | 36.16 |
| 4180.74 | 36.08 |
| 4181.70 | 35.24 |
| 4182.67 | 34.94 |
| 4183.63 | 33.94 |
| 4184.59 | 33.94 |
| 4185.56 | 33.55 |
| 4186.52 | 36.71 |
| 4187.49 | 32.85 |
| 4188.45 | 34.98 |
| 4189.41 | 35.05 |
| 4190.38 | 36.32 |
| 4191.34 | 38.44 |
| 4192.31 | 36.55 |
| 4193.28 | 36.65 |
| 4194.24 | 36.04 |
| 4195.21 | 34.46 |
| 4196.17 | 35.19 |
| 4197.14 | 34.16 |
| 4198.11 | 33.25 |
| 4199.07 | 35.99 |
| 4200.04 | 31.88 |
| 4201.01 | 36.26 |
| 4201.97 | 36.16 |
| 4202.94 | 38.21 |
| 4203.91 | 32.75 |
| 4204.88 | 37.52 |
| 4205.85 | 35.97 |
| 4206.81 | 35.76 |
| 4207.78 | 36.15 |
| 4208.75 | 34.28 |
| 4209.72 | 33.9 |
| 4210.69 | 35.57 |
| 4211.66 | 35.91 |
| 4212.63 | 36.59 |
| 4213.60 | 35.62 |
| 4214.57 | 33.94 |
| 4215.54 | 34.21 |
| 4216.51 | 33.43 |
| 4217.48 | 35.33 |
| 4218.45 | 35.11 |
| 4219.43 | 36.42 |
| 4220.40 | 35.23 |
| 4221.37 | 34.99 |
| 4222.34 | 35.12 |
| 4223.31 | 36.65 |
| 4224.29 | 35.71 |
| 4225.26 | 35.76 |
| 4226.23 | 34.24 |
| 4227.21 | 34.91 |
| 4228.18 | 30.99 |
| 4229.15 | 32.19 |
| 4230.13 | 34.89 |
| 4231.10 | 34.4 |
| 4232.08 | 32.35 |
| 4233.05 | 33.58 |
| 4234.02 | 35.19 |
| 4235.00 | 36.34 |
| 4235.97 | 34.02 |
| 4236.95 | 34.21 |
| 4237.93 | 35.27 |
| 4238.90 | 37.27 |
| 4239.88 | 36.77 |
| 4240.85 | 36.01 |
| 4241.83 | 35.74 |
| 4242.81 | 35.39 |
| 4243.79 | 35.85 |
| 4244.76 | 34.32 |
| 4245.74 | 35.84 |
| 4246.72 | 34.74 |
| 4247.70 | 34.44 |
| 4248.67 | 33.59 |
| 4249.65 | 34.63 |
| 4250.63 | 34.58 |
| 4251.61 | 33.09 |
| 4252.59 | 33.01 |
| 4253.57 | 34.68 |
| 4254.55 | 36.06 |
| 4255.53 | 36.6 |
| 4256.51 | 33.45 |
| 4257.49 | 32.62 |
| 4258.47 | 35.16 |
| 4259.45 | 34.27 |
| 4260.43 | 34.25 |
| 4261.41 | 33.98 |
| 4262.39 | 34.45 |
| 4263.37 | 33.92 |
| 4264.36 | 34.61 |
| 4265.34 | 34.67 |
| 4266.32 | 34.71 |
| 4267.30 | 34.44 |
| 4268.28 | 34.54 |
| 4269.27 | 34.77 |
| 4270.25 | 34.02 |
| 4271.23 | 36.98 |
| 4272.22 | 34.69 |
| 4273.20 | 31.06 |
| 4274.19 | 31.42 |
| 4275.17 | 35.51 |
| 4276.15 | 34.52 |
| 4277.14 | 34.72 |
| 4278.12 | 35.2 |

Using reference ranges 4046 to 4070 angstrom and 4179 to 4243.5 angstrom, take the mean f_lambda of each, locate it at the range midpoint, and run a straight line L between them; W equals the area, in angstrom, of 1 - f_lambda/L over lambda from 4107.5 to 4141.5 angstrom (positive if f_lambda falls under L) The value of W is 1.0 angstrom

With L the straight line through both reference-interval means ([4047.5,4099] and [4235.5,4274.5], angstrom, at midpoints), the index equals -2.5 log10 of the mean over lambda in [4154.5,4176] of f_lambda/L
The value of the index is -0.01 mag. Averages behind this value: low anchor 35.3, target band 35.4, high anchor 34.6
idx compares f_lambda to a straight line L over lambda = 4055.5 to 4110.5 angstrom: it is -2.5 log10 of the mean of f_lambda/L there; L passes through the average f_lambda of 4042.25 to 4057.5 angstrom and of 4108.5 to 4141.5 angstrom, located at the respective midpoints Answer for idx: 0.06 mag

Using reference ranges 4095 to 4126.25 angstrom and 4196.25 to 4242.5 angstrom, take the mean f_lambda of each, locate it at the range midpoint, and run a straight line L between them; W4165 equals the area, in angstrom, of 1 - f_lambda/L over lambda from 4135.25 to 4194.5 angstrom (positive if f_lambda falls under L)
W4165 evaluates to -3.7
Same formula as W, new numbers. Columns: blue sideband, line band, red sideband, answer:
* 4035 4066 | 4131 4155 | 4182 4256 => 0.41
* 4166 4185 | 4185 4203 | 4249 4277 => 0.08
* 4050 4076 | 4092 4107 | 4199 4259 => 2.77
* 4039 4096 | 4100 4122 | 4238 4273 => 3.06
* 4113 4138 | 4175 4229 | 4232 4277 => -0.73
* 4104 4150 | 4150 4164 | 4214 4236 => -0.34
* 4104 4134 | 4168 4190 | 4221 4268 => -0.95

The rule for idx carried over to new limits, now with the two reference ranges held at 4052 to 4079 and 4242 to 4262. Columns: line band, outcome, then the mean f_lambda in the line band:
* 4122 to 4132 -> -0.01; 35.4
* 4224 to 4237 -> 0.01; 34.2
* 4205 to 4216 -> -0.02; 35.4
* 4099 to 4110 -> 0.32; 26.4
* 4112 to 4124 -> 0.01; 34.9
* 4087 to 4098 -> 0.03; 34.3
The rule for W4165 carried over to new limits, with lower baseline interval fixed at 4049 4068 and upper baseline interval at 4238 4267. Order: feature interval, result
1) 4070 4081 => 0.0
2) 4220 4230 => 0.1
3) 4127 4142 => 0.3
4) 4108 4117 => 0.5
